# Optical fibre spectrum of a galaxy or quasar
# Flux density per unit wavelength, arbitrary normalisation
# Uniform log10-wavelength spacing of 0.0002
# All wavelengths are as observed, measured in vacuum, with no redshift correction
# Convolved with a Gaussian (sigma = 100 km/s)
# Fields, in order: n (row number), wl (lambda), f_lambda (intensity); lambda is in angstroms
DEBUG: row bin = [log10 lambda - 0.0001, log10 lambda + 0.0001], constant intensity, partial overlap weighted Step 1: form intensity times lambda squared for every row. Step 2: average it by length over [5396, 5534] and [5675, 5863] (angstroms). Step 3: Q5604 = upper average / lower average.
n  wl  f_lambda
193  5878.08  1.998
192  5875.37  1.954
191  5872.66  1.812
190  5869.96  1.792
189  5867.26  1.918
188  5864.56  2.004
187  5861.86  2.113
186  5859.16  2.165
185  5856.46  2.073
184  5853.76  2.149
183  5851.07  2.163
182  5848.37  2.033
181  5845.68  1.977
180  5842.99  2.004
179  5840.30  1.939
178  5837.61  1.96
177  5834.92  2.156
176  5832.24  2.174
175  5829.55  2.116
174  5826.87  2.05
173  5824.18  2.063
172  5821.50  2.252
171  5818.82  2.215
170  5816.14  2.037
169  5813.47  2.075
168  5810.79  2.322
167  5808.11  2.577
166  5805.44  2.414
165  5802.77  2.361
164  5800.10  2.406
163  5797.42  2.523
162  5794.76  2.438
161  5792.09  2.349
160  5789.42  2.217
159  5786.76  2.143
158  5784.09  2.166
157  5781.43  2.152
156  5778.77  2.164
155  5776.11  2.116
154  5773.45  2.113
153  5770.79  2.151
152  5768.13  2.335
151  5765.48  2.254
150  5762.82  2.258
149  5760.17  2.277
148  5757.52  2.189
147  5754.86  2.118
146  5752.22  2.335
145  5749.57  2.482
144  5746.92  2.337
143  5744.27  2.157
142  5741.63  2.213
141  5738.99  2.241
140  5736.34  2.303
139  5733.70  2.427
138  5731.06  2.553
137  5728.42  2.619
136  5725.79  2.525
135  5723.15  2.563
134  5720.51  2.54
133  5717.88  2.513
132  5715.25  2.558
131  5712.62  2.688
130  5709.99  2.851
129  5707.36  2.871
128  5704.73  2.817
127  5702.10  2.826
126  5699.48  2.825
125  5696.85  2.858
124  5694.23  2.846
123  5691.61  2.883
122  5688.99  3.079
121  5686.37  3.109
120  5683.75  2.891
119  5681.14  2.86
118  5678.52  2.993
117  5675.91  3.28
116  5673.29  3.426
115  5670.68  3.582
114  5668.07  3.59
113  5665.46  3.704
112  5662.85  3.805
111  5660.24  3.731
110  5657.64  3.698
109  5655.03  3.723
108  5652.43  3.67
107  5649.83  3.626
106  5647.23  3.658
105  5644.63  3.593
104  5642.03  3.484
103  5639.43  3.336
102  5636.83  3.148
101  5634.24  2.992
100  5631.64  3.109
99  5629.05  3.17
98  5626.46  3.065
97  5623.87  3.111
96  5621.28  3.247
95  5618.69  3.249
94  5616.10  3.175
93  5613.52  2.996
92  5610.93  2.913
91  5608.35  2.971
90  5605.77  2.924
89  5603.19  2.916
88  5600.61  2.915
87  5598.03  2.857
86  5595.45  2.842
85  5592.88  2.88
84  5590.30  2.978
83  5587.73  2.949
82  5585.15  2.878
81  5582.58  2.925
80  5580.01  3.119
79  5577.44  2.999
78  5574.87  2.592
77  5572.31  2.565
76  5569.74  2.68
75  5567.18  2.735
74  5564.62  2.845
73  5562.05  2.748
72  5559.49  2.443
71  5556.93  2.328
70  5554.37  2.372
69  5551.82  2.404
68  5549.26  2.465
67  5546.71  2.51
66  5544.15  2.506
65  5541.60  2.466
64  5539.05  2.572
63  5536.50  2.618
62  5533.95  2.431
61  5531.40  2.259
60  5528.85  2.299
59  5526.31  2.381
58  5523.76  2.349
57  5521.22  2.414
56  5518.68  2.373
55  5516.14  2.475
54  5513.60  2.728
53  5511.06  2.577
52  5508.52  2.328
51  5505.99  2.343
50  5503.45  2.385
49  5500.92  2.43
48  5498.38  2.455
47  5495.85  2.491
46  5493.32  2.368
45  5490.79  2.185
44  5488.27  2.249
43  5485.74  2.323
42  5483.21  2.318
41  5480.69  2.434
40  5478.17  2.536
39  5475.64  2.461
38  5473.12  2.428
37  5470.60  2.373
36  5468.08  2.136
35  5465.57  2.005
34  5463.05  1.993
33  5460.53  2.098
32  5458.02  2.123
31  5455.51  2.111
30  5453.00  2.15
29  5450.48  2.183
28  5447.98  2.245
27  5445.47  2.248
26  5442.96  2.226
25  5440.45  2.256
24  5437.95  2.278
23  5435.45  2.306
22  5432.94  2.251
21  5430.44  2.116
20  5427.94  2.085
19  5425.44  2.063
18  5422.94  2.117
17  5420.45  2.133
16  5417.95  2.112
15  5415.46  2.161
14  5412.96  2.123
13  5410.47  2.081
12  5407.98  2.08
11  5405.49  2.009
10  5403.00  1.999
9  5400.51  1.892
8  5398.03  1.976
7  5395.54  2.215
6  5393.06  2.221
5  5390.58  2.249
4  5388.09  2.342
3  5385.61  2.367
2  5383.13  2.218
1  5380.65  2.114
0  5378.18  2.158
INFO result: 1.2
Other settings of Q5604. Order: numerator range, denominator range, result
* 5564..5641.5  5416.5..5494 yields 1.41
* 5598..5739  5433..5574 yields 1.36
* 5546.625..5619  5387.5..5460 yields 1.38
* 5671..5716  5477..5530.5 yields 1.31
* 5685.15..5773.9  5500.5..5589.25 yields 1.05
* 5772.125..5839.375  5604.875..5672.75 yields 0.70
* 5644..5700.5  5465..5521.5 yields 1.49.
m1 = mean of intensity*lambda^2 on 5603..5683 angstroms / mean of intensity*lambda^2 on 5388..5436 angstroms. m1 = 1.7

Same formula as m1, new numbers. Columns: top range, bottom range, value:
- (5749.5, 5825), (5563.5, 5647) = 0.80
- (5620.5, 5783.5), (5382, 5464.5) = 1.46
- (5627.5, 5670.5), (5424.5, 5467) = 1.74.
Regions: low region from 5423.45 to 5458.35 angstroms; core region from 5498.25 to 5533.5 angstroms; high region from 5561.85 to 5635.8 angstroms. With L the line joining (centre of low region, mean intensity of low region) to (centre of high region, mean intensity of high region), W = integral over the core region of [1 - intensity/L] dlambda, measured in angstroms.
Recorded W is 1.9 angstroms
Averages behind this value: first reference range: 2.19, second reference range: 2.95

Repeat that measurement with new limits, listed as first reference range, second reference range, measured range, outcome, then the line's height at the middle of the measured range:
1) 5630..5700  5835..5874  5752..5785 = 5.2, 2.61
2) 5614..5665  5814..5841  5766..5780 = 1.7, 2.48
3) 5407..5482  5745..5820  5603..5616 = -4.3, 2.23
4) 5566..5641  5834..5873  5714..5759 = 1.4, 2.47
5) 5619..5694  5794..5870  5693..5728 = 3.1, 2.97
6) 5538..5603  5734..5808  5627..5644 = -4.3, 2.57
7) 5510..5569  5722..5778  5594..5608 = -2.6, 2.44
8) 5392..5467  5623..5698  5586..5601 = 0.3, 2.97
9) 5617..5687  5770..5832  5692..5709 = 0.9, 3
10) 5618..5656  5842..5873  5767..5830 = 3.5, 2.38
